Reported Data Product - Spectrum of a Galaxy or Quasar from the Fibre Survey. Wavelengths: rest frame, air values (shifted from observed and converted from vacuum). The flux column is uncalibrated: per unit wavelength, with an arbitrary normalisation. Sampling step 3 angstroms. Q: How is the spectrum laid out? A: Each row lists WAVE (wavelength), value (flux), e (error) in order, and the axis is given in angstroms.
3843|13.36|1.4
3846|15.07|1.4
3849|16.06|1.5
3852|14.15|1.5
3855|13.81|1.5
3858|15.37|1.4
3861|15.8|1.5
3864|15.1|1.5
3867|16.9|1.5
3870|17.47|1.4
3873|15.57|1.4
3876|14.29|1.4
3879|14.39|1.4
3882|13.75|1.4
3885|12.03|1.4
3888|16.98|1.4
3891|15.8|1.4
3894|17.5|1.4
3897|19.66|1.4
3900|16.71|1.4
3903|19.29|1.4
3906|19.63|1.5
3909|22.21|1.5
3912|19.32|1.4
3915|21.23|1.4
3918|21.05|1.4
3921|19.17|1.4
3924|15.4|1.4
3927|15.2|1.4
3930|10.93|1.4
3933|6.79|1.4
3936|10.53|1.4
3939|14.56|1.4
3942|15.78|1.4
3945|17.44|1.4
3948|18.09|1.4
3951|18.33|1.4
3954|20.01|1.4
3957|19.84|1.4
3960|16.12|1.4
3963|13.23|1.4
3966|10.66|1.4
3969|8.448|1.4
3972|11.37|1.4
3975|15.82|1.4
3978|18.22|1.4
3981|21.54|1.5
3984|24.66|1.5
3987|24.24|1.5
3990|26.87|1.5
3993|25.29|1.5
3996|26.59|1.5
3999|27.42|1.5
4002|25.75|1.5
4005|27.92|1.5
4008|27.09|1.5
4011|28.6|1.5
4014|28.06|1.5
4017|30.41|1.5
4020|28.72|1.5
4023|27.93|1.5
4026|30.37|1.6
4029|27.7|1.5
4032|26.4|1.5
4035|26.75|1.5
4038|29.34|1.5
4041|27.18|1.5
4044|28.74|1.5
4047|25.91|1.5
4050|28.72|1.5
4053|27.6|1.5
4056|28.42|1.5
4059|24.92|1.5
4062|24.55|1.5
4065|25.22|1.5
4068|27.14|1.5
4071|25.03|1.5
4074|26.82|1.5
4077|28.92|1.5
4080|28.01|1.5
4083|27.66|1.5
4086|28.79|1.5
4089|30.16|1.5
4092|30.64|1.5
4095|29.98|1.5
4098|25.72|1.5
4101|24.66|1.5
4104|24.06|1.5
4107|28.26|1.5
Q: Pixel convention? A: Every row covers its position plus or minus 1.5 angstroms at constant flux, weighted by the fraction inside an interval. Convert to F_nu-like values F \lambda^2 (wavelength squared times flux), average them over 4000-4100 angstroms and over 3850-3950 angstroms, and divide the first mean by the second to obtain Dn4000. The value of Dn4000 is 1.9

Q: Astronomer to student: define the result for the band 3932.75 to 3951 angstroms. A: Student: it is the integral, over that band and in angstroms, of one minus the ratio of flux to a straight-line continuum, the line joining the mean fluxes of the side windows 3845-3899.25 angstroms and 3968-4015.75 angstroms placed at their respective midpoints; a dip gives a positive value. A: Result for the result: 4.9 angstroms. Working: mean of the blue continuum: 15.6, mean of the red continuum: 23.2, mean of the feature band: 14.7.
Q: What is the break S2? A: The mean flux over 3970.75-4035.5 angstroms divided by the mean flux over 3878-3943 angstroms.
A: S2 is 1.6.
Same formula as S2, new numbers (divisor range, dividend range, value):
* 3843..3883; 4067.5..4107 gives 1.82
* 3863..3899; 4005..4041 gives 1.79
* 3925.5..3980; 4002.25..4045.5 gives 1.93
